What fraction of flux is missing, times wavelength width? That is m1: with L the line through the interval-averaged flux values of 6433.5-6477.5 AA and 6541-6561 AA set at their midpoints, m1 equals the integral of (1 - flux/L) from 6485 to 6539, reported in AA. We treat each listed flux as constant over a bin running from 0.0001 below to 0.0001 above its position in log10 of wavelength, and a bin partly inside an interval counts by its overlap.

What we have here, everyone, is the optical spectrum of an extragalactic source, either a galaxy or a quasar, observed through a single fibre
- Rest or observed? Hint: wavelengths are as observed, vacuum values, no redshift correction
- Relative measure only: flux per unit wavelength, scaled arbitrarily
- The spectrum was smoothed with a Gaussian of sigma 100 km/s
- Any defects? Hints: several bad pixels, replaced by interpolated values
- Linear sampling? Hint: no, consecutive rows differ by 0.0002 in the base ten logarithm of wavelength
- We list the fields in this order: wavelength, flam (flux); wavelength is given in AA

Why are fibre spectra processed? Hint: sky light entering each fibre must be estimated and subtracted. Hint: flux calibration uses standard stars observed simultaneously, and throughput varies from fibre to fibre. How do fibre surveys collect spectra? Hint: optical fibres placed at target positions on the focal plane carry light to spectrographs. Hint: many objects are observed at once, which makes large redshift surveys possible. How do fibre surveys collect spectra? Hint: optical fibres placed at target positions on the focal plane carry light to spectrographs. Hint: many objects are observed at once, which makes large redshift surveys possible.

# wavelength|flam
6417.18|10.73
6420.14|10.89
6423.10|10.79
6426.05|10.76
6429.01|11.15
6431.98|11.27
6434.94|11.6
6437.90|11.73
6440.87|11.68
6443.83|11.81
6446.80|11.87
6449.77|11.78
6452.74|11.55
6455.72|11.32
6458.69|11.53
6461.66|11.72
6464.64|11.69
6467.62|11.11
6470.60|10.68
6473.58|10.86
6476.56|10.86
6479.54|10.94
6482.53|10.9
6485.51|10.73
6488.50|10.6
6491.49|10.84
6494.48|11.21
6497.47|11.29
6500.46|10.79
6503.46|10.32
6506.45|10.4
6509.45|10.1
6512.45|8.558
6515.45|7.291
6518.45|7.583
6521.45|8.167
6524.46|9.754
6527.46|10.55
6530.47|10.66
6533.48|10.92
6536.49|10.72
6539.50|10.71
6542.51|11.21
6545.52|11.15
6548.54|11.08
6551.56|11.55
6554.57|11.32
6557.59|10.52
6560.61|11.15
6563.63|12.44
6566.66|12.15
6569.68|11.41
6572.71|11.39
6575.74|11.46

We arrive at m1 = 6.0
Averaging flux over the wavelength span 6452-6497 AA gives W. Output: 11.1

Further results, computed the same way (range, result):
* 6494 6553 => 10.2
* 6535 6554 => 11.1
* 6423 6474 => 11.4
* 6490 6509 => 10.8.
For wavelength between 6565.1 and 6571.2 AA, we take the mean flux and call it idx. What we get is 11.8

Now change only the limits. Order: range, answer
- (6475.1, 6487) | 10.9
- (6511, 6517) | 7.92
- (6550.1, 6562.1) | 11.1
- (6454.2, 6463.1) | 11.5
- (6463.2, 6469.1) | 11.4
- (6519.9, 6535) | 10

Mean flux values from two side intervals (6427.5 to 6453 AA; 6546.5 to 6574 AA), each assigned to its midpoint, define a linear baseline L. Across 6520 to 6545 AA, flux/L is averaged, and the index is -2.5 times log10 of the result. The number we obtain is 0.11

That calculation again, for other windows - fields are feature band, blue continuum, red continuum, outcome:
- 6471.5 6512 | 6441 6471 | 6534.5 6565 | 0.07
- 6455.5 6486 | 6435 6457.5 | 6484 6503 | 0.01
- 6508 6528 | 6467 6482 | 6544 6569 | 0.26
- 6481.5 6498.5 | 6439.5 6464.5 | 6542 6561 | 0.05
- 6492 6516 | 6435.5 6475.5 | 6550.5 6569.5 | 0.14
